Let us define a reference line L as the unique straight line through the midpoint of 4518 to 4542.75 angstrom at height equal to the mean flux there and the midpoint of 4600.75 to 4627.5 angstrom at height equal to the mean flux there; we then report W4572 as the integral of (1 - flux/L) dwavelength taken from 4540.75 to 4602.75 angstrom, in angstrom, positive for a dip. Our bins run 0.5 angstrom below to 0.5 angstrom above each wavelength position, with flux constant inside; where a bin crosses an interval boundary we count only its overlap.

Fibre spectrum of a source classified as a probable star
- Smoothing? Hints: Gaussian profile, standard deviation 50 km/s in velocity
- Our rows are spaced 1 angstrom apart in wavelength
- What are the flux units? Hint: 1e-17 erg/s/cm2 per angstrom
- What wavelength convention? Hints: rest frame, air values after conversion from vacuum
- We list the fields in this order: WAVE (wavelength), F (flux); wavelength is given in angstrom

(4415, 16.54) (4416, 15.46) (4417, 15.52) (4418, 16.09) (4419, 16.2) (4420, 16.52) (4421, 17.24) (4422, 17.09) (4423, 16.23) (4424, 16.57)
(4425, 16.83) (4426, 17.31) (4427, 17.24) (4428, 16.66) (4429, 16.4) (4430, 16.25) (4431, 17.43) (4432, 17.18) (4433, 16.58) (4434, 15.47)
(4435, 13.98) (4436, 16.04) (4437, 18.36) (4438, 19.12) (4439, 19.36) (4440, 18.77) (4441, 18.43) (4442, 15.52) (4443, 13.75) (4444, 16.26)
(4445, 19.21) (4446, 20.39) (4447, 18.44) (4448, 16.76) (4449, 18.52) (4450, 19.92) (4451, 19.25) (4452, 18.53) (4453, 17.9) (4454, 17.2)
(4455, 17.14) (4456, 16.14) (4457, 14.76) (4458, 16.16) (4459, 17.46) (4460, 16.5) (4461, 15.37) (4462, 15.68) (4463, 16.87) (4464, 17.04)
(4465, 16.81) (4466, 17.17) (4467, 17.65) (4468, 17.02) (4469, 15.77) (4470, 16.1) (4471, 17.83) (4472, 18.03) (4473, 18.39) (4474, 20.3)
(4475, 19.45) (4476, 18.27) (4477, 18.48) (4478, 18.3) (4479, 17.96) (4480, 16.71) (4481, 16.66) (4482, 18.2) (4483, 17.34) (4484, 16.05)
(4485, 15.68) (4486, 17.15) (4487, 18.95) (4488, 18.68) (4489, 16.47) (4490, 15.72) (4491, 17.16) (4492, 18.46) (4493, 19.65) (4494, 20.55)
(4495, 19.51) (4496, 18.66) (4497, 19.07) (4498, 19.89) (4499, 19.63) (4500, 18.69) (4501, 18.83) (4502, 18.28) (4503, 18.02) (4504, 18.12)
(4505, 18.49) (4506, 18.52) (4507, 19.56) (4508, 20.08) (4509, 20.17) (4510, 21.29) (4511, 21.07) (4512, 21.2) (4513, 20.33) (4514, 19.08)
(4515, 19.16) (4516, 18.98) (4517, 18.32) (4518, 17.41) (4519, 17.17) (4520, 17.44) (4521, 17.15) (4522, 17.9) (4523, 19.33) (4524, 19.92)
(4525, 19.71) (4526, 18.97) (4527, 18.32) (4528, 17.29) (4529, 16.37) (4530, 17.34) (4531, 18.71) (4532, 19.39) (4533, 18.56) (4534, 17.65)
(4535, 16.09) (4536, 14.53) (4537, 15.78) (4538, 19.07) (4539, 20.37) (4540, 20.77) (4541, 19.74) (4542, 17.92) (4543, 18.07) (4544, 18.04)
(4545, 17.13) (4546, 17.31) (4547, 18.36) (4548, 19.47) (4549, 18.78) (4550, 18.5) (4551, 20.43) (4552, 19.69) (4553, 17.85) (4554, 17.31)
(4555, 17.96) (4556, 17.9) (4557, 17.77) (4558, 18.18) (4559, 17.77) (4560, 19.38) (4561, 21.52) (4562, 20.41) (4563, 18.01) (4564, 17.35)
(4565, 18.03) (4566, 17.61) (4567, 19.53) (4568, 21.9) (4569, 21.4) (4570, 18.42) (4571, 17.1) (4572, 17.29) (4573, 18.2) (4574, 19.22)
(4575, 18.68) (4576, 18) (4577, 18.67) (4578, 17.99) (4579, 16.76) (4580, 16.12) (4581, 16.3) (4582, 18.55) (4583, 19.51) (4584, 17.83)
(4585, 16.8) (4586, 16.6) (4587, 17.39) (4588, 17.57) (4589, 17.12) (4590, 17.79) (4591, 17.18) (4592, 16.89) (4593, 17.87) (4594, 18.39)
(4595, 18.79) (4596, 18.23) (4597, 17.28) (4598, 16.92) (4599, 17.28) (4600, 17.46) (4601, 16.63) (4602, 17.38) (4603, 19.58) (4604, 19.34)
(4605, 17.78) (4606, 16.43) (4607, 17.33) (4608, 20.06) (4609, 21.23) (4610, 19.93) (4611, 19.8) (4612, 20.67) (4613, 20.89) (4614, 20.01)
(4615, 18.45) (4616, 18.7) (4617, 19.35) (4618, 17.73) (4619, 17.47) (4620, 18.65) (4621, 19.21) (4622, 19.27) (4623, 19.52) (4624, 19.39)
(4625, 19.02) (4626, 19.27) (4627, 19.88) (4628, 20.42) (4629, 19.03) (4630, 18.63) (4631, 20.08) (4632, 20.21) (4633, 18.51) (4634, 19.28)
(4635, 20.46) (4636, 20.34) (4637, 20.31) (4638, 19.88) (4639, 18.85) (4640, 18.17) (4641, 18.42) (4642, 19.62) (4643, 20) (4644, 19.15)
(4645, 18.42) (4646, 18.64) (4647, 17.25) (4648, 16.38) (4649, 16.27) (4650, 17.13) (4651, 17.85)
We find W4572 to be 1.4 angstrom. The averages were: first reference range 18.1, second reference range 19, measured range 18.2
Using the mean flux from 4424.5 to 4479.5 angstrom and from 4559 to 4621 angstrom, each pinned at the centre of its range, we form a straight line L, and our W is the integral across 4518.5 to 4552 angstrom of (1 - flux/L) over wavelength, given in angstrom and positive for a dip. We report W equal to -0.5 angstrom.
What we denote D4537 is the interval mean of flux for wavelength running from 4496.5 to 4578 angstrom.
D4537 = 18.6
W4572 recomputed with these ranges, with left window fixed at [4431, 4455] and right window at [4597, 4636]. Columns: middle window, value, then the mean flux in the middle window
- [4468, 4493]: 0.4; 17.6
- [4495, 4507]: -0.5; 18.8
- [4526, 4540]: 0.4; 17.8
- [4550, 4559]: 0.1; 18.4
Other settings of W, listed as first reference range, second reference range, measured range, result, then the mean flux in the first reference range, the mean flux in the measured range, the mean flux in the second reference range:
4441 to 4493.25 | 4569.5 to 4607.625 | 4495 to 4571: -4.86 angstrom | 17.4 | 18.7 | 17.7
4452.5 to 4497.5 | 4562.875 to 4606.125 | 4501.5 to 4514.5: -1.43 angstrom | 17.5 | 19.6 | 17.9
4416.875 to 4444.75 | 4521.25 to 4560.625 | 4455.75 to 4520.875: -1.80 angstrom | 16.8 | 18.1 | 18.3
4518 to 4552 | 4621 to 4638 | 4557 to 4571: -0.31 angstrom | 18.2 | 19.1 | 19.6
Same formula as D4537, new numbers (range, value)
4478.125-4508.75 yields 18.2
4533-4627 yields 18.4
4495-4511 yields 19.2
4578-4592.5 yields 17.3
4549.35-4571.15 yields 18.8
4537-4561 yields 18.6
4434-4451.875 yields 17.7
